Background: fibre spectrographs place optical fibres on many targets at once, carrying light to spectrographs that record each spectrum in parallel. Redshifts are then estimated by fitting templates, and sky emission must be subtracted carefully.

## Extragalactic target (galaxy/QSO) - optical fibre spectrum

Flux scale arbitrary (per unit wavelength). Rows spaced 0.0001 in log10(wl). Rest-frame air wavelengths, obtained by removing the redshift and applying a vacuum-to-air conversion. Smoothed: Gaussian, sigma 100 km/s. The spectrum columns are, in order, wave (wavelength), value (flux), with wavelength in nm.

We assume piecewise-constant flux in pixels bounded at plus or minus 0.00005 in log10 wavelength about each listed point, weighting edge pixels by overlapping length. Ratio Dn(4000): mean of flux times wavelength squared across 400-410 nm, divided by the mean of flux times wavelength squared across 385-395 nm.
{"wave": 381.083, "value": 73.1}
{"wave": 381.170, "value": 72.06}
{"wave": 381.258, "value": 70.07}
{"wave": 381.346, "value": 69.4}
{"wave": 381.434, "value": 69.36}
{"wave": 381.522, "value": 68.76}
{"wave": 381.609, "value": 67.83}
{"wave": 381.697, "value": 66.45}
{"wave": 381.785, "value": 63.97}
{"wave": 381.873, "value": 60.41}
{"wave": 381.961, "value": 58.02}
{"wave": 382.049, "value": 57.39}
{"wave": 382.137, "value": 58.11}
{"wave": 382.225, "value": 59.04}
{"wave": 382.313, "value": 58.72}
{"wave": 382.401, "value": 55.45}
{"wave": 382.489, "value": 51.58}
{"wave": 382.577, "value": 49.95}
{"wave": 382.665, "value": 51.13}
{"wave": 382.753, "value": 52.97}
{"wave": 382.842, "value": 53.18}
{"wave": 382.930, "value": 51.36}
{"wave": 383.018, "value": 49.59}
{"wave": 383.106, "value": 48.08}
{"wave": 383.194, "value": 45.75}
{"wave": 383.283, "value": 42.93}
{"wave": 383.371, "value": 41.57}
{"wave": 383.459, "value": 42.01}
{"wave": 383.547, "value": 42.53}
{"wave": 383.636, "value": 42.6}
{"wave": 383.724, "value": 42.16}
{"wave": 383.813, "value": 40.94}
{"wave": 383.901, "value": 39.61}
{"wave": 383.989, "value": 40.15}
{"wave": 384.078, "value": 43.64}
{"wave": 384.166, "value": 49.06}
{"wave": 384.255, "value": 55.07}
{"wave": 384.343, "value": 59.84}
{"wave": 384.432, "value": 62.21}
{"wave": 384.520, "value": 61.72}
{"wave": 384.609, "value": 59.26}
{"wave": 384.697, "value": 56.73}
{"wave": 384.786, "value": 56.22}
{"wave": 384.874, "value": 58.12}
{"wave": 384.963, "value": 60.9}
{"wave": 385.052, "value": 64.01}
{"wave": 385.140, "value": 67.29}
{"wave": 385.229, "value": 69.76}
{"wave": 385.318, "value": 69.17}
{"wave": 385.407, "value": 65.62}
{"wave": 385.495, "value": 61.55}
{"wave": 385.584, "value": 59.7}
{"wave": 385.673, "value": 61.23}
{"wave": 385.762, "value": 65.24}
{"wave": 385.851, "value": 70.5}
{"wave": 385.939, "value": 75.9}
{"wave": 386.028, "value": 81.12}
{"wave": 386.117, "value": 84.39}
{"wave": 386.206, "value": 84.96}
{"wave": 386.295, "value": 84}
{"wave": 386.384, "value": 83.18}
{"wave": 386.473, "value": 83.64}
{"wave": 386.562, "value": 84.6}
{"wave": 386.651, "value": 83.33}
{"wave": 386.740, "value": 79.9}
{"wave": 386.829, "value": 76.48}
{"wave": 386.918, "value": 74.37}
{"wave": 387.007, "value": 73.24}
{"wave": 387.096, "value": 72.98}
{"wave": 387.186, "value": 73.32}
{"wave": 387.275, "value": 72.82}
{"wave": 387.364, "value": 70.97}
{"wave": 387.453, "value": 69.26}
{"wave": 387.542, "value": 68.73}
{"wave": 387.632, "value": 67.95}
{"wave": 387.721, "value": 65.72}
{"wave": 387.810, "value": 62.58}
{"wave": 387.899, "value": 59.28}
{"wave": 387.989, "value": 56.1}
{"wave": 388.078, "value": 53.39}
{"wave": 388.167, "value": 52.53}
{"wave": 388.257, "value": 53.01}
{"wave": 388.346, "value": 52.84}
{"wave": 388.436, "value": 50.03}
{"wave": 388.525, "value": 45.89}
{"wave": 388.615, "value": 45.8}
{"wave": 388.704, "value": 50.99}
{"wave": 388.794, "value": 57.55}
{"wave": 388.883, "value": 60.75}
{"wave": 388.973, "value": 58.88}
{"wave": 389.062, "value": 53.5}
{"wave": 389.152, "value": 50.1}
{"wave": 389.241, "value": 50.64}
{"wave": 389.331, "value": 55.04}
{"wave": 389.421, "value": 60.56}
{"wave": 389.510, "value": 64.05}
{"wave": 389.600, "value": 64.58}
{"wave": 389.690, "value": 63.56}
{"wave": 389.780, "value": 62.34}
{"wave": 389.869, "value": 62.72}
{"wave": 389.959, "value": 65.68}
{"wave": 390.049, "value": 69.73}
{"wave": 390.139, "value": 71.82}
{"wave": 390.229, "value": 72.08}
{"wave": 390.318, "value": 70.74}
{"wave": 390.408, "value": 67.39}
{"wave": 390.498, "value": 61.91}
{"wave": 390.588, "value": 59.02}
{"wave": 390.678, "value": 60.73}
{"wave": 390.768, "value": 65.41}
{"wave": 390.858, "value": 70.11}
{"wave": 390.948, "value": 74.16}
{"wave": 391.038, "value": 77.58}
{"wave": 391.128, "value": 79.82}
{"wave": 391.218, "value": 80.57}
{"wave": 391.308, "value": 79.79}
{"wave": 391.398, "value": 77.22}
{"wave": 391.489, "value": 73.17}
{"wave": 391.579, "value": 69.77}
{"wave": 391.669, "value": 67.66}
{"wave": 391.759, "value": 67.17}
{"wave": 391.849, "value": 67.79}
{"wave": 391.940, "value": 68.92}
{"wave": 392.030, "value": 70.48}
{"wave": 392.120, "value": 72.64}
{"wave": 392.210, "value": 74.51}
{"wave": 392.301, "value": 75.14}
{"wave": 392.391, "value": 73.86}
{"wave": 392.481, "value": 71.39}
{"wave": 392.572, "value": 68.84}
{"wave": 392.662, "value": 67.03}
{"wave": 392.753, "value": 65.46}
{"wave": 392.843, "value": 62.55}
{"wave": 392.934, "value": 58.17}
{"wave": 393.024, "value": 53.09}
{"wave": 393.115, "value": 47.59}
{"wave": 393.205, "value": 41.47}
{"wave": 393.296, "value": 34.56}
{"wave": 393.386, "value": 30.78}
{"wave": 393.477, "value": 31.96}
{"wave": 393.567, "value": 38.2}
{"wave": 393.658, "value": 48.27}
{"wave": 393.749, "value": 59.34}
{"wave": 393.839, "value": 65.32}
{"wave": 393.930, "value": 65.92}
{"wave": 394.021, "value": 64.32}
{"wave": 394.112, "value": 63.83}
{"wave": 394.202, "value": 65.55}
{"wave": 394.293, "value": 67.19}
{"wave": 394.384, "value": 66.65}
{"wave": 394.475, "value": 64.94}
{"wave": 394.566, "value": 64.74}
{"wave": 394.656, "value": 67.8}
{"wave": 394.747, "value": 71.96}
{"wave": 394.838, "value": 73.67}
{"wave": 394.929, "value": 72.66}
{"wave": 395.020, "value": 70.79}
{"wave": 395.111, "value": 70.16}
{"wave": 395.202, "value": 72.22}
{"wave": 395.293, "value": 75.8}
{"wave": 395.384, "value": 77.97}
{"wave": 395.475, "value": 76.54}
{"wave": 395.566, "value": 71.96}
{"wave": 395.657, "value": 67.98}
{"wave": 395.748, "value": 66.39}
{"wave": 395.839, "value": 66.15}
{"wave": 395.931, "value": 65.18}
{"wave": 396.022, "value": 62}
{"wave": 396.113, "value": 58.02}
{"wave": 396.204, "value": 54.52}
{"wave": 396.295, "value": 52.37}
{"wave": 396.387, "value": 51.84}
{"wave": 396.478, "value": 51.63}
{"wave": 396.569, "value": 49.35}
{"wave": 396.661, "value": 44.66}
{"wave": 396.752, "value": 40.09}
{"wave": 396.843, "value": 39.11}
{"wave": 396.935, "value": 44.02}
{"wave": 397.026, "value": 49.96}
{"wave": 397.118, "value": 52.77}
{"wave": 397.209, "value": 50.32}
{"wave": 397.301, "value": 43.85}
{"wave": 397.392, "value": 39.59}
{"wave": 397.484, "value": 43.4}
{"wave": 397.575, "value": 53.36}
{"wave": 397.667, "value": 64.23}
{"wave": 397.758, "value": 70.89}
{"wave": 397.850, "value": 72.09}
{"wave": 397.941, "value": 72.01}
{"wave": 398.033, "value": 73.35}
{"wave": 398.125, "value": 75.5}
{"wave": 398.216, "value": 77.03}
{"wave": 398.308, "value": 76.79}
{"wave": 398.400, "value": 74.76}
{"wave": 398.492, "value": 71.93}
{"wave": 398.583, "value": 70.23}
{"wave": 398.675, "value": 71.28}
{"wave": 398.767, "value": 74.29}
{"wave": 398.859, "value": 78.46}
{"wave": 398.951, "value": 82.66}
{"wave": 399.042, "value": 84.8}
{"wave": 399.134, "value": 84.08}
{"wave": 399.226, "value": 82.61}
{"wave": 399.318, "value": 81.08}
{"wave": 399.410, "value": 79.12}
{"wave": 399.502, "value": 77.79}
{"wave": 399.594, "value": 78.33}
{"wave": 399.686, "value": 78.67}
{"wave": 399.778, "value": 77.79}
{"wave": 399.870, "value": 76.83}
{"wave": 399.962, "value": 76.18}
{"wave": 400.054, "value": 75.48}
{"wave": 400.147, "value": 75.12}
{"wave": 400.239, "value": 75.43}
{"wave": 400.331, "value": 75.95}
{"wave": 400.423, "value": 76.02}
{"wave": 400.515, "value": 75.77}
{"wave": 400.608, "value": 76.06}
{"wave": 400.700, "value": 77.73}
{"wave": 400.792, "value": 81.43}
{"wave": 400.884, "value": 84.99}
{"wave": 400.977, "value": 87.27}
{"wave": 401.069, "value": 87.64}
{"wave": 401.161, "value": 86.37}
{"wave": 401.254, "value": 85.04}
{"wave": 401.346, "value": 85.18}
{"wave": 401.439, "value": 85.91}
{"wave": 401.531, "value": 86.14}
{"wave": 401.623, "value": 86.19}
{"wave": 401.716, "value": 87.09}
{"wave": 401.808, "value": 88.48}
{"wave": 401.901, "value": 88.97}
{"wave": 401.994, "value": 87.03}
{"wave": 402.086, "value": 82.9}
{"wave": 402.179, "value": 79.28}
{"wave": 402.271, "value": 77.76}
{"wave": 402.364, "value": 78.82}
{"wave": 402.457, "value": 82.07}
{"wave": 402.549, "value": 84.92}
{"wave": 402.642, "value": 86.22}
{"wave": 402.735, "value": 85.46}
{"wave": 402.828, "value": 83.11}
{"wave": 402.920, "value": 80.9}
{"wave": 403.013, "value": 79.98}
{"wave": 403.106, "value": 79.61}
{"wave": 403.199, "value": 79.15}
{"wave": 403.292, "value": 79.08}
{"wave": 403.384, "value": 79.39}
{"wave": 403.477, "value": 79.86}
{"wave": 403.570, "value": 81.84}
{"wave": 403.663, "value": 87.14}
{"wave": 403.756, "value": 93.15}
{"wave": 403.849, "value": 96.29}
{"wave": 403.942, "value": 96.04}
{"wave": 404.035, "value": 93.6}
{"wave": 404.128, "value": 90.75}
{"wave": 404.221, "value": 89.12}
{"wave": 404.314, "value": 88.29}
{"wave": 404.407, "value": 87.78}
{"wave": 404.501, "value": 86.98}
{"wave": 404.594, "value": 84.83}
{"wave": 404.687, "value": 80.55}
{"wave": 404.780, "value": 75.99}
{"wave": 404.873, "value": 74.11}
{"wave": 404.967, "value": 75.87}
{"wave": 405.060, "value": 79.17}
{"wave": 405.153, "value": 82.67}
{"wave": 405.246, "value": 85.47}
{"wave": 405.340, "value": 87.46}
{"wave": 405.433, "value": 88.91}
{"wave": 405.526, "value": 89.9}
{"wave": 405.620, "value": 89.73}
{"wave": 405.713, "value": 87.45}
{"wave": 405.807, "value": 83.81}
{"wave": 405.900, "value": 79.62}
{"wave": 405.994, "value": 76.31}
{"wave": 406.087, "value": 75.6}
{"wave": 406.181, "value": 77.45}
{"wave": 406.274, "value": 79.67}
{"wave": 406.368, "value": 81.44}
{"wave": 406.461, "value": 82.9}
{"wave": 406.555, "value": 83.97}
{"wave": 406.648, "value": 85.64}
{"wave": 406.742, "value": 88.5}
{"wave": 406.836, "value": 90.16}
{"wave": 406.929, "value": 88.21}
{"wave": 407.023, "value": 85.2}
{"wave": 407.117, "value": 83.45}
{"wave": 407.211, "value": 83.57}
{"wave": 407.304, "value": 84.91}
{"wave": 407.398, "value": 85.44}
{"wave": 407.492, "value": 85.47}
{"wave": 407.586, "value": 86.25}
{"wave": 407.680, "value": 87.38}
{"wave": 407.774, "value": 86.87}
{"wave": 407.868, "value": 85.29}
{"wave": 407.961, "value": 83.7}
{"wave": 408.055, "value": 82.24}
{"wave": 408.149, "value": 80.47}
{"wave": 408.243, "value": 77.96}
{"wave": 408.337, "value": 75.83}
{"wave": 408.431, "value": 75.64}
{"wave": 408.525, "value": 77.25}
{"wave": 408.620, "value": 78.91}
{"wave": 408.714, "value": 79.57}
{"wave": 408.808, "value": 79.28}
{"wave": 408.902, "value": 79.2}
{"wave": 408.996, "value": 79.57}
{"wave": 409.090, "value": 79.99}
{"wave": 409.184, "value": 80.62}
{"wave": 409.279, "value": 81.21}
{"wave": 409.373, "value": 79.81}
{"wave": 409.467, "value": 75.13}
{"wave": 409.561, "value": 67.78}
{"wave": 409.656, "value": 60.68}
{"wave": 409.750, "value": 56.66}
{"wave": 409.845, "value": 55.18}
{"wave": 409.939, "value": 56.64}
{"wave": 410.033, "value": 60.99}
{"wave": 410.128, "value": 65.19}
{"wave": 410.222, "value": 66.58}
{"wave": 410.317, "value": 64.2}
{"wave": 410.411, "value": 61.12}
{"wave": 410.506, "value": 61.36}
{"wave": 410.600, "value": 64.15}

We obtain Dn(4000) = 1.35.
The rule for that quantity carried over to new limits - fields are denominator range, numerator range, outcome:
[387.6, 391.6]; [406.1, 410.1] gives 1.38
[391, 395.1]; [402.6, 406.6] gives 1.38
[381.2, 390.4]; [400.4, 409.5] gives 1.50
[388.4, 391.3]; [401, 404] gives 1.43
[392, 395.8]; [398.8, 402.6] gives 1.33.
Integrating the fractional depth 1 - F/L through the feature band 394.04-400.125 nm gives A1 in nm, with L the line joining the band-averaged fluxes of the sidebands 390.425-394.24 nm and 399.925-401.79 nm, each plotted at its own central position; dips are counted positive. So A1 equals 0.57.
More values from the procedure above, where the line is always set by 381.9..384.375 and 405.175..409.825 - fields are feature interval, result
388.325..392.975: -0.47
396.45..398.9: 0.30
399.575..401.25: -0.17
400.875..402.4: -0.24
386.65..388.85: -0.31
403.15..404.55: -0.20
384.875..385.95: -0.27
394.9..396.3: -0.05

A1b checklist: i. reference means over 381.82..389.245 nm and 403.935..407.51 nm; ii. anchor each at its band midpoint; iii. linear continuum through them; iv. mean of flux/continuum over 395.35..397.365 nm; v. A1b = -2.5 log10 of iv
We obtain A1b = 0.289 mag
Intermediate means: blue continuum 60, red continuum 84.4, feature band 55.9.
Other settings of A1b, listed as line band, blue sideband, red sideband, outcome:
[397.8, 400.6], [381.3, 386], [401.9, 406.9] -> 0.005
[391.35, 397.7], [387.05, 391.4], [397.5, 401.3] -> 0.159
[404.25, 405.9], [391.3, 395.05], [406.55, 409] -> -0.062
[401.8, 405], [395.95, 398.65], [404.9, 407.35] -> -0.115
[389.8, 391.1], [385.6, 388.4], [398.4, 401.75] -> 0.081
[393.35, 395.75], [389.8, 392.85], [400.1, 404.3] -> 0.157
